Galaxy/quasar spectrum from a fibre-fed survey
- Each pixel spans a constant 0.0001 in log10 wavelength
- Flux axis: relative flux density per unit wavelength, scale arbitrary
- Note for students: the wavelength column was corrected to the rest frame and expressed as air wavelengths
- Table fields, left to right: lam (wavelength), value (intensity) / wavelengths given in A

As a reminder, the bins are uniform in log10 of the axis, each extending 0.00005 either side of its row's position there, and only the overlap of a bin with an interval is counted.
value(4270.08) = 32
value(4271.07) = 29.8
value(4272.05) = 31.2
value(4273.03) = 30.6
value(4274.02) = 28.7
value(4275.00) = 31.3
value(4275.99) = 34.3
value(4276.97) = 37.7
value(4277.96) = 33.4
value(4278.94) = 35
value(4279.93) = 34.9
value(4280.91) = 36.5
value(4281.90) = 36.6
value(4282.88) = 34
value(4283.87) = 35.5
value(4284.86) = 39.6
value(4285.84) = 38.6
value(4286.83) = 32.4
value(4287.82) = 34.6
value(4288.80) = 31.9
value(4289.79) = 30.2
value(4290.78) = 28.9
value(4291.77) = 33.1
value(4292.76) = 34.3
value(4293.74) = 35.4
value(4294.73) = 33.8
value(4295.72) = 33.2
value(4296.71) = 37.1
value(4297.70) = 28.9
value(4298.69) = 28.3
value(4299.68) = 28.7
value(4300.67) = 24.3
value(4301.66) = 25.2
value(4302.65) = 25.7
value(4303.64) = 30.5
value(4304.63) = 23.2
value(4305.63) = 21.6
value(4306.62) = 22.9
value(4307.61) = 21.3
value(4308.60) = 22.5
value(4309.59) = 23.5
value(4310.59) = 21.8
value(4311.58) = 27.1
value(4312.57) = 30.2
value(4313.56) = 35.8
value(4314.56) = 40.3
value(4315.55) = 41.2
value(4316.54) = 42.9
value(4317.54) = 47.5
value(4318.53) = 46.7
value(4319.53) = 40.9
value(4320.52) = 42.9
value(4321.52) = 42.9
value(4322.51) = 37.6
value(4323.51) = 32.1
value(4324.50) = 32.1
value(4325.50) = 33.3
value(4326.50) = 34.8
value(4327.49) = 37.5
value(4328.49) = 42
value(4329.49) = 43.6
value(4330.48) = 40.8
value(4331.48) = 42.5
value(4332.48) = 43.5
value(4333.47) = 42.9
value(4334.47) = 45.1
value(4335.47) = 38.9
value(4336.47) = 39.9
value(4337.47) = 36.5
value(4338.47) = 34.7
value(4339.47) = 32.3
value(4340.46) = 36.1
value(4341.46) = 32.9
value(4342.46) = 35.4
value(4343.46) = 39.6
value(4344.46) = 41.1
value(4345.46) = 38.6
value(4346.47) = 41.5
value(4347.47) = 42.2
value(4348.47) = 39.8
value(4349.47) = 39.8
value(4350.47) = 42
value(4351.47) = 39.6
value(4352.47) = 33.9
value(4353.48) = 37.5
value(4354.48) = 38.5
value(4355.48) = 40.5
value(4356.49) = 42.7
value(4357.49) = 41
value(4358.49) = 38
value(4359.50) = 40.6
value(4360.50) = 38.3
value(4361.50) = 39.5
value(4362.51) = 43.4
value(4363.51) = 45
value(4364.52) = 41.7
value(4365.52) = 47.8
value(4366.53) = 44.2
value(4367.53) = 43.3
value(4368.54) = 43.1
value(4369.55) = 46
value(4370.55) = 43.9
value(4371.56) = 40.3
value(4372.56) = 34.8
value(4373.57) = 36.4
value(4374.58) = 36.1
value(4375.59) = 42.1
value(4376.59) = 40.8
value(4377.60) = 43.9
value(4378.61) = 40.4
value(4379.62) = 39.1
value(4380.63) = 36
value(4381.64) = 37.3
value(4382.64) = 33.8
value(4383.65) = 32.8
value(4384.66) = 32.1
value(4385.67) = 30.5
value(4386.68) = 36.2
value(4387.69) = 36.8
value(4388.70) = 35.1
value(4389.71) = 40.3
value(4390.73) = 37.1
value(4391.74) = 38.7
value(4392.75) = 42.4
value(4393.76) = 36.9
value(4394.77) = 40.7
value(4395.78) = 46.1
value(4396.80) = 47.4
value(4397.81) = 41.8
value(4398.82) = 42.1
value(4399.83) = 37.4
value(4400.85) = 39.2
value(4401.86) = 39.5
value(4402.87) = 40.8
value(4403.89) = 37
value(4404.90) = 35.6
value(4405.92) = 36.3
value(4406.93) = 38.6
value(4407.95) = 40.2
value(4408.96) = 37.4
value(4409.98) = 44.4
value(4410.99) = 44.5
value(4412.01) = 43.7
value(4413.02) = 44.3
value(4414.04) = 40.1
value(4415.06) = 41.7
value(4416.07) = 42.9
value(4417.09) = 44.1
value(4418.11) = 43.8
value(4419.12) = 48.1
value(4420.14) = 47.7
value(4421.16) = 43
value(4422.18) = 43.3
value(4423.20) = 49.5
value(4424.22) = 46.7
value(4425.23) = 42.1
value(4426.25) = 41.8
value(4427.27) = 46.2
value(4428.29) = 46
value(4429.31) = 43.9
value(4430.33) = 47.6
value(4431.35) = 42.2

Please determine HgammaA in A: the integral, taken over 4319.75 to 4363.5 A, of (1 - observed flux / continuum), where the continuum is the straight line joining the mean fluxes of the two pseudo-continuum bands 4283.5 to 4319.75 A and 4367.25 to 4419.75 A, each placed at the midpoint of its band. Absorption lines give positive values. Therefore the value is -4.72 A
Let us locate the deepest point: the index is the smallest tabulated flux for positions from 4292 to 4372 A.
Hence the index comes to 21.3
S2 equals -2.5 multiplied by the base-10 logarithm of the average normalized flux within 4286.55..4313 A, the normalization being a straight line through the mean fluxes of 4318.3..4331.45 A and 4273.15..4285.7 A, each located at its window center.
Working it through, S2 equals 0.270 mag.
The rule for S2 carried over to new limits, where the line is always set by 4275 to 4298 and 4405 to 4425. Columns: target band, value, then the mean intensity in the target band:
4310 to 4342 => -0.03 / 38.1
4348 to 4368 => -0.05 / 40.9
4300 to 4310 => 0.42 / 24.2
